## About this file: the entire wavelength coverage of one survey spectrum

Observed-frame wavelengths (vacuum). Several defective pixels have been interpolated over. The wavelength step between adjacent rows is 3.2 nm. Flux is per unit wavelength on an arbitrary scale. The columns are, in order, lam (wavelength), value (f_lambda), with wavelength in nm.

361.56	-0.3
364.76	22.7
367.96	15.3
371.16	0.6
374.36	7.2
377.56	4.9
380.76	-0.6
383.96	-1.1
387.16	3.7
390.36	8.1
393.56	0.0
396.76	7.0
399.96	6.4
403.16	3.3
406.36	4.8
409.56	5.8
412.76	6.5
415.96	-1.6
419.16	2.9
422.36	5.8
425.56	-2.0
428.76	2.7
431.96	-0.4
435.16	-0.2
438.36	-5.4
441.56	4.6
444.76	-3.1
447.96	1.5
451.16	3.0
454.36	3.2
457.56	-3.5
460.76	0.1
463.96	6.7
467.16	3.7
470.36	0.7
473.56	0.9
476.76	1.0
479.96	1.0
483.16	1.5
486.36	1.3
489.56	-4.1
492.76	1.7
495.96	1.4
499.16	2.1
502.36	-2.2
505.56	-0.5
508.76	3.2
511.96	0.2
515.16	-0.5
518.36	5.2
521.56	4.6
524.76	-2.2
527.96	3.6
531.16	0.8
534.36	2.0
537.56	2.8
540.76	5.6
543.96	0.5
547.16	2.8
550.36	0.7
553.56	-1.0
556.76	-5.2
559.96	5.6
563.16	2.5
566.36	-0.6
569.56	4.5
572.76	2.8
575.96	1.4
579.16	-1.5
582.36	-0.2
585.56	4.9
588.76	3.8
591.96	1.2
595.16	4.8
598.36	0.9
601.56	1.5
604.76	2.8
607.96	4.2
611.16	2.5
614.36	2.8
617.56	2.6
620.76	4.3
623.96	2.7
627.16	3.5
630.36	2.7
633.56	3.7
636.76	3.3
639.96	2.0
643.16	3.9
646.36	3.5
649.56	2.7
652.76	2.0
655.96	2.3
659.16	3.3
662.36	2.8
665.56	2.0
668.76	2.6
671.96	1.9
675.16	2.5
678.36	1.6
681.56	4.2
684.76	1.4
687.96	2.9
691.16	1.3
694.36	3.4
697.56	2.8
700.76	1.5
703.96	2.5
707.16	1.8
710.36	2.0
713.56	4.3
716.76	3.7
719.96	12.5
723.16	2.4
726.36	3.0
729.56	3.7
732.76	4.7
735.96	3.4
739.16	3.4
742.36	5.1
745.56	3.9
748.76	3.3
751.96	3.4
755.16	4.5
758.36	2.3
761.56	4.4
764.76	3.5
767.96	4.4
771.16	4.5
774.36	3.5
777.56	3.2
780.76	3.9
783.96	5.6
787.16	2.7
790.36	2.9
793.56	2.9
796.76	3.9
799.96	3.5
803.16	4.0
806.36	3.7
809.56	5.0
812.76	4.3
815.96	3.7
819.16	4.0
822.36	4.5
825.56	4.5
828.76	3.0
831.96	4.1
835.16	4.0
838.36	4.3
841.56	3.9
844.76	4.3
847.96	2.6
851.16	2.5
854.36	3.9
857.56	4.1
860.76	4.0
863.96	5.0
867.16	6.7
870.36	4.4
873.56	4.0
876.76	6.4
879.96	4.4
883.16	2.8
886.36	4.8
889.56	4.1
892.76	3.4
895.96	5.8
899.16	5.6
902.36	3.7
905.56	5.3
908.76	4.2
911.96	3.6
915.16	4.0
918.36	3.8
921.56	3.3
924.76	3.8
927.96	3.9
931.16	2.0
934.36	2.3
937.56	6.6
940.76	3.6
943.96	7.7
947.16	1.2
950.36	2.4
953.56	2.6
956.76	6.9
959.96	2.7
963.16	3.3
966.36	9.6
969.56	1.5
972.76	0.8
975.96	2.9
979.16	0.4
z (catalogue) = 0.93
